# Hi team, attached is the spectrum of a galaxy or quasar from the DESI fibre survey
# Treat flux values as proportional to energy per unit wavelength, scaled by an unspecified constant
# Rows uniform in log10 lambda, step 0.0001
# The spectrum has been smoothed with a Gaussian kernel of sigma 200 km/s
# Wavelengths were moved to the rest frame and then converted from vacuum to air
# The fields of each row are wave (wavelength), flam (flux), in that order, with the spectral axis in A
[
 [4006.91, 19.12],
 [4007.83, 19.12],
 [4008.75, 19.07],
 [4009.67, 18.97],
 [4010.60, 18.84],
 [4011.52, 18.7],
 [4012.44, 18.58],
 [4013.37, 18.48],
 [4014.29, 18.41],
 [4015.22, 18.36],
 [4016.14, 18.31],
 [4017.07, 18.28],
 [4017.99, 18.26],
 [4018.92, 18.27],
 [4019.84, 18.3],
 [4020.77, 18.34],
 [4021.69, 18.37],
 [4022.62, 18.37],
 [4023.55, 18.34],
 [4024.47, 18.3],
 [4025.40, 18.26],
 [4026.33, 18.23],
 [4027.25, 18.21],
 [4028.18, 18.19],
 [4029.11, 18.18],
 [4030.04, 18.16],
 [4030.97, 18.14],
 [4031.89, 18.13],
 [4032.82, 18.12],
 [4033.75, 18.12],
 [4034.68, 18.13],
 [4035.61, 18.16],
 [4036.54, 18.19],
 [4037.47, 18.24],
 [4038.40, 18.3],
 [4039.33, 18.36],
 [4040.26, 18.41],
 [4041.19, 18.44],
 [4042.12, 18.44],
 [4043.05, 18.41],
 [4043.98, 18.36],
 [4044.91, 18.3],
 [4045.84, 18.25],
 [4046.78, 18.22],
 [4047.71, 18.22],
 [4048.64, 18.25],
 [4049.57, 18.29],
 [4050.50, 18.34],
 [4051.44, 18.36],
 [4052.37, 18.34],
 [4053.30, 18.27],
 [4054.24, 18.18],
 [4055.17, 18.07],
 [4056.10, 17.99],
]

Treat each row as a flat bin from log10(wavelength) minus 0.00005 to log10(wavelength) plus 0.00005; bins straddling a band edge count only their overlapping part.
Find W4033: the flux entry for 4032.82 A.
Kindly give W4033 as 18.12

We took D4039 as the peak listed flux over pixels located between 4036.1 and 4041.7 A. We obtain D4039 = 18.44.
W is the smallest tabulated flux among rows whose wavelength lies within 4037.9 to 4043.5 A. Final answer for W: 18.3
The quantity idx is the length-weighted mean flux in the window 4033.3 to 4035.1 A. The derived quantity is 18.1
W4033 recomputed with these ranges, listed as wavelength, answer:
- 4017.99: 18.26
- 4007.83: 19.12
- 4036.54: 18.19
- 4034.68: 18.13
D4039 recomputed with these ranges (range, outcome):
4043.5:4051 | 18.36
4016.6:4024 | 18.37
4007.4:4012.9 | 19.12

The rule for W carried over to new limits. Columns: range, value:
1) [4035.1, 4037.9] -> 18.16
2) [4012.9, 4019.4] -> 18.26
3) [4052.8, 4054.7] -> 18.18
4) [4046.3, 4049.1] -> 18.22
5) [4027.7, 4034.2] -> 18.12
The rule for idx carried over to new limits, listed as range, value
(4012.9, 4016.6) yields 18.4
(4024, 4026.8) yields 18.3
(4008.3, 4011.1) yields 19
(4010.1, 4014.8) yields 18.6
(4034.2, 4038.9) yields 18.2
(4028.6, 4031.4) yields 18.1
